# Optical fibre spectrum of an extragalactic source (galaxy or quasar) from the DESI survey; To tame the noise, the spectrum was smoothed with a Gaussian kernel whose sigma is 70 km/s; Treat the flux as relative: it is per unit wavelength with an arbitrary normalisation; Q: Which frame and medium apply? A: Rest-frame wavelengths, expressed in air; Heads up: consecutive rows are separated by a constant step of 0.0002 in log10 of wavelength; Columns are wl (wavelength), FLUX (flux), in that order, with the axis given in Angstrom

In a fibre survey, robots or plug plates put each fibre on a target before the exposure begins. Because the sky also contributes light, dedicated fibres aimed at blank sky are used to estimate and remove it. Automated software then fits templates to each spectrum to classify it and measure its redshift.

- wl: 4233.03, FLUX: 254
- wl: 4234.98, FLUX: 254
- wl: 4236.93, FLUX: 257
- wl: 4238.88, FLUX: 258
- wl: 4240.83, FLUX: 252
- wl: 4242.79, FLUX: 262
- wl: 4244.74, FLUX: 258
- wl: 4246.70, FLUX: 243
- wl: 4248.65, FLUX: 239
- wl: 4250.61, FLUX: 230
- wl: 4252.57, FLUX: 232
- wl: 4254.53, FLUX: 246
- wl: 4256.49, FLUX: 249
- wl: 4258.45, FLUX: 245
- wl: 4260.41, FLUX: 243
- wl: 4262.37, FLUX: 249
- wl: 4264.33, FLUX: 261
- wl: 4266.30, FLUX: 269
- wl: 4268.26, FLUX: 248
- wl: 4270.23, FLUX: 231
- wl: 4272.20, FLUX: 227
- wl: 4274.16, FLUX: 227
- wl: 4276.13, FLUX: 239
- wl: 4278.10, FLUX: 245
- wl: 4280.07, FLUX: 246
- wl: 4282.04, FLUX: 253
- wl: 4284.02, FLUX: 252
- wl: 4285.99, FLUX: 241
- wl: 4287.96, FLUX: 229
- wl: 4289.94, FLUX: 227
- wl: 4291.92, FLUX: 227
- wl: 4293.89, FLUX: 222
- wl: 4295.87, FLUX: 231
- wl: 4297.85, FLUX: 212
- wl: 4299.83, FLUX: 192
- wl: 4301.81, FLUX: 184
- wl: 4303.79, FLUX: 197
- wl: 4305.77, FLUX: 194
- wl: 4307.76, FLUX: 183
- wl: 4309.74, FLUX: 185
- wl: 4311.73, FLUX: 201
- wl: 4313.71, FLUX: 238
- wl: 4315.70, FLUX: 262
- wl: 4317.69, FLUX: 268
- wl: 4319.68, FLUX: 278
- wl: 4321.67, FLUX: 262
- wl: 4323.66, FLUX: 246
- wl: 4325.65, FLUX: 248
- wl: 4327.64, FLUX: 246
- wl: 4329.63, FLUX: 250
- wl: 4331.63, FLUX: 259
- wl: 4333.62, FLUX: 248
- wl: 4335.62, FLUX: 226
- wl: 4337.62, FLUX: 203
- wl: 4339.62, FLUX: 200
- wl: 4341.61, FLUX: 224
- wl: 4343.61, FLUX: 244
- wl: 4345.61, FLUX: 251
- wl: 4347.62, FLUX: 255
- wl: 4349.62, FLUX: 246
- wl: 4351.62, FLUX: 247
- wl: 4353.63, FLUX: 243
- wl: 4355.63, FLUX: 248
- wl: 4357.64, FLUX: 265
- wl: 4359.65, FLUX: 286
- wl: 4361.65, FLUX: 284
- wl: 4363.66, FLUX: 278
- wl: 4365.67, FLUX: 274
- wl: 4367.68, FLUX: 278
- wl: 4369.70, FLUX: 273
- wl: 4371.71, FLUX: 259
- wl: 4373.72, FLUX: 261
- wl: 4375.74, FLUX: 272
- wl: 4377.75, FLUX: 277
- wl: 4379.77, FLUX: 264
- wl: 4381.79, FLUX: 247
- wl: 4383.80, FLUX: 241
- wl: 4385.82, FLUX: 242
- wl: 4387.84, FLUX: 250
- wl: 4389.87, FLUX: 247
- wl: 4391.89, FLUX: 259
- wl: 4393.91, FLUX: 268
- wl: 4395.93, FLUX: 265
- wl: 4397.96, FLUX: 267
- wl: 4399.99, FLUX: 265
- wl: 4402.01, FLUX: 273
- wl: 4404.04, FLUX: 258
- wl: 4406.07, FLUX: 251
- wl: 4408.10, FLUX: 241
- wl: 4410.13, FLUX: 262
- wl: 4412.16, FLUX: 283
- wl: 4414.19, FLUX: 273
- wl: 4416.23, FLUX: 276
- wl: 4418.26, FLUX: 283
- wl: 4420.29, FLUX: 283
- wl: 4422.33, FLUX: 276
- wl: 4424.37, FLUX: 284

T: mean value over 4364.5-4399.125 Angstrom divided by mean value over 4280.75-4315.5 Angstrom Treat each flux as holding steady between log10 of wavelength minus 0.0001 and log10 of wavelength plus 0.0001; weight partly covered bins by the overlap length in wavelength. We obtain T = 1.20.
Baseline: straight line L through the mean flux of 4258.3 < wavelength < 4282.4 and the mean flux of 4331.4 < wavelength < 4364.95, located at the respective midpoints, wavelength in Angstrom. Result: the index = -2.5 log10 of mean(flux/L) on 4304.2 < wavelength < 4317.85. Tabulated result 0.15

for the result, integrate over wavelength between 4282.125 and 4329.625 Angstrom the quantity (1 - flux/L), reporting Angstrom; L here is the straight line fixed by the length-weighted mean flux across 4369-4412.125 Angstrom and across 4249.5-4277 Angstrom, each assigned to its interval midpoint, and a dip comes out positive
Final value 3.9 Angstrom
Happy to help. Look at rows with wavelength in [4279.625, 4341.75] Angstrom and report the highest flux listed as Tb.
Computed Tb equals 278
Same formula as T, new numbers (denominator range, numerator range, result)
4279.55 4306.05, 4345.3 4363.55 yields 1.17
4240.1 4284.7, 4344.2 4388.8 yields 1.06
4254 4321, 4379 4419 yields 1.12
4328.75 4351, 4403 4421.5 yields 1.13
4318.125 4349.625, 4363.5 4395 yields 1.07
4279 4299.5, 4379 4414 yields 1.11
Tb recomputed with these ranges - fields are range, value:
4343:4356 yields 255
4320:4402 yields 286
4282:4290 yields 253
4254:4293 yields 269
